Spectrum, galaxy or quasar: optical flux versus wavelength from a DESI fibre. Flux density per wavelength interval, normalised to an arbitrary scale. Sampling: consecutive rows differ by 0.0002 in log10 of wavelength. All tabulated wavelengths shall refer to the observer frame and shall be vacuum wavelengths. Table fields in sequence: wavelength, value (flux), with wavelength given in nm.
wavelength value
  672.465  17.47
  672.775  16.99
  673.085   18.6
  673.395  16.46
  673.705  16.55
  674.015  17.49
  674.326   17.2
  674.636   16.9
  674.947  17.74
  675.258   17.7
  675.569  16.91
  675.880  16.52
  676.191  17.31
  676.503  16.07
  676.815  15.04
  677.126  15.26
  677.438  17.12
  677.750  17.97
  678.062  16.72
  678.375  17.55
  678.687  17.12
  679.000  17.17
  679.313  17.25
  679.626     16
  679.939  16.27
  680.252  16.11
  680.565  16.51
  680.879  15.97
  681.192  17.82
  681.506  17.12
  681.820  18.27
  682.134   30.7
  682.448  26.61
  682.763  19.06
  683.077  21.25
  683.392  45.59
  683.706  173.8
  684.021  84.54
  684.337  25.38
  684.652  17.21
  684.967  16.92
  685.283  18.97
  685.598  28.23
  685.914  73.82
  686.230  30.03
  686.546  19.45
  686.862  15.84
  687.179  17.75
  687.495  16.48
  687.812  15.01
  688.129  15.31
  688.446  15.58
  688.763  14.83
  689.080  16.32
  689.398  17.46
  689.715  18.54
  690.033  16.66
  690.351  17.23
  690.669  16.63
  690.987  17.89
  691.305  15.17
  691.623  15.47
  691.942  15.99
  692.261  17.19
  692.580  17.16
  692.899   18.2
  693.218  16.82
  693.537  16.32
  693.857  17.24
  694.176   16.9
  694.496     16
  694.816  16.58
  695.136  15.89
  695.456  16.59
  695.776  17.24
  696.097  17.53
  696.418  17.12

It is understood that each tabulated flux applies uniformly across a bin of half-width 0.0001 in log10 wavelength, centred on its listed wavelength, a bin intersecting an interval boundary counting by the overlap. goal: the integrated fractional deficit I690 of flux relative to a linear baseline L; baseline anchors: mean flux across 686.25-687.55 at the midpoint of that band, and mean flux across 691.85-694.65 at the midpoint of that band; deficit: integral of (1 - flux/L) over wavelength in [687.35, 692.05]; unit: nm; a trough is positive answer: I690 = 0.43 nm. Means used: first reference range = 18.8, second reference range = 16.9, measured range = 16.3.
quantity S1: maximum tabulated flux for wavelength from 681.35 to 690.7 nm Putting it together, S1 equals 173.8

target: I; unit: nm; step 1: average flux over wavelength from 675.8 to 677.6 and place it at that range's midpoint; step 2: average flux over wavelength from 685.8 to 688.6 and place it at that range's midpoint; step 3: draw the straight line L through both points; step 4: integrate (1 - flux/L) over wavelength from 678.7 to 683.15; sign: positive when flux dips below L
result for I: 0.080 nm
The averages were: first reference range 16.2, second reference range 23.6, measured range 18.9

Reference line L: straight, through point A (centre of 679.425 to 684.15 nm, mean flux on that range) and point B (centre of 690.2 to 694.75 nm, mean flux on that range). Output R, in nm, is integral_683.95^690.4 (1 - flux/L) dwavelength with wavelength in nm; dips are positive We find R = 0.70 nm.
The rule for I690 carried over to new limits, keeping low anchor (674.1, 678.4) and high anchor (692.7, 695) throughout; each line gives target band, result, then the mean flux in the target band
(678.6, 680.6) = 0.03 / 16.6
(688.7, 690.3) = 0.00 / 16.9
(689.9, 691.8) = 0.04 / 16.5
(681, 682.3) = -0.31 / 20.9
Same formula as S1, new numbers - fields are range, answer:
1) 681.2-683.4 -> 45.59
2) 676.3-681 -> 17.97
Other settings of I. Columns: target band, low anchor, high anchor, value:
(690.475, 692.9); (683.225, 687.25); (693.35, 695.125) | 0.75 nm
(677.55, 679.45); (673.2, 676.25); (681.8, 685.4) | 0.72 nm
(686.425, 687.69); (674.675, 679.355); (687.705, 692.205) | -0.06 nm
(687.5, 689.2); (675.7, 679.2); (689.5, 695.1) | 0.13 nm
